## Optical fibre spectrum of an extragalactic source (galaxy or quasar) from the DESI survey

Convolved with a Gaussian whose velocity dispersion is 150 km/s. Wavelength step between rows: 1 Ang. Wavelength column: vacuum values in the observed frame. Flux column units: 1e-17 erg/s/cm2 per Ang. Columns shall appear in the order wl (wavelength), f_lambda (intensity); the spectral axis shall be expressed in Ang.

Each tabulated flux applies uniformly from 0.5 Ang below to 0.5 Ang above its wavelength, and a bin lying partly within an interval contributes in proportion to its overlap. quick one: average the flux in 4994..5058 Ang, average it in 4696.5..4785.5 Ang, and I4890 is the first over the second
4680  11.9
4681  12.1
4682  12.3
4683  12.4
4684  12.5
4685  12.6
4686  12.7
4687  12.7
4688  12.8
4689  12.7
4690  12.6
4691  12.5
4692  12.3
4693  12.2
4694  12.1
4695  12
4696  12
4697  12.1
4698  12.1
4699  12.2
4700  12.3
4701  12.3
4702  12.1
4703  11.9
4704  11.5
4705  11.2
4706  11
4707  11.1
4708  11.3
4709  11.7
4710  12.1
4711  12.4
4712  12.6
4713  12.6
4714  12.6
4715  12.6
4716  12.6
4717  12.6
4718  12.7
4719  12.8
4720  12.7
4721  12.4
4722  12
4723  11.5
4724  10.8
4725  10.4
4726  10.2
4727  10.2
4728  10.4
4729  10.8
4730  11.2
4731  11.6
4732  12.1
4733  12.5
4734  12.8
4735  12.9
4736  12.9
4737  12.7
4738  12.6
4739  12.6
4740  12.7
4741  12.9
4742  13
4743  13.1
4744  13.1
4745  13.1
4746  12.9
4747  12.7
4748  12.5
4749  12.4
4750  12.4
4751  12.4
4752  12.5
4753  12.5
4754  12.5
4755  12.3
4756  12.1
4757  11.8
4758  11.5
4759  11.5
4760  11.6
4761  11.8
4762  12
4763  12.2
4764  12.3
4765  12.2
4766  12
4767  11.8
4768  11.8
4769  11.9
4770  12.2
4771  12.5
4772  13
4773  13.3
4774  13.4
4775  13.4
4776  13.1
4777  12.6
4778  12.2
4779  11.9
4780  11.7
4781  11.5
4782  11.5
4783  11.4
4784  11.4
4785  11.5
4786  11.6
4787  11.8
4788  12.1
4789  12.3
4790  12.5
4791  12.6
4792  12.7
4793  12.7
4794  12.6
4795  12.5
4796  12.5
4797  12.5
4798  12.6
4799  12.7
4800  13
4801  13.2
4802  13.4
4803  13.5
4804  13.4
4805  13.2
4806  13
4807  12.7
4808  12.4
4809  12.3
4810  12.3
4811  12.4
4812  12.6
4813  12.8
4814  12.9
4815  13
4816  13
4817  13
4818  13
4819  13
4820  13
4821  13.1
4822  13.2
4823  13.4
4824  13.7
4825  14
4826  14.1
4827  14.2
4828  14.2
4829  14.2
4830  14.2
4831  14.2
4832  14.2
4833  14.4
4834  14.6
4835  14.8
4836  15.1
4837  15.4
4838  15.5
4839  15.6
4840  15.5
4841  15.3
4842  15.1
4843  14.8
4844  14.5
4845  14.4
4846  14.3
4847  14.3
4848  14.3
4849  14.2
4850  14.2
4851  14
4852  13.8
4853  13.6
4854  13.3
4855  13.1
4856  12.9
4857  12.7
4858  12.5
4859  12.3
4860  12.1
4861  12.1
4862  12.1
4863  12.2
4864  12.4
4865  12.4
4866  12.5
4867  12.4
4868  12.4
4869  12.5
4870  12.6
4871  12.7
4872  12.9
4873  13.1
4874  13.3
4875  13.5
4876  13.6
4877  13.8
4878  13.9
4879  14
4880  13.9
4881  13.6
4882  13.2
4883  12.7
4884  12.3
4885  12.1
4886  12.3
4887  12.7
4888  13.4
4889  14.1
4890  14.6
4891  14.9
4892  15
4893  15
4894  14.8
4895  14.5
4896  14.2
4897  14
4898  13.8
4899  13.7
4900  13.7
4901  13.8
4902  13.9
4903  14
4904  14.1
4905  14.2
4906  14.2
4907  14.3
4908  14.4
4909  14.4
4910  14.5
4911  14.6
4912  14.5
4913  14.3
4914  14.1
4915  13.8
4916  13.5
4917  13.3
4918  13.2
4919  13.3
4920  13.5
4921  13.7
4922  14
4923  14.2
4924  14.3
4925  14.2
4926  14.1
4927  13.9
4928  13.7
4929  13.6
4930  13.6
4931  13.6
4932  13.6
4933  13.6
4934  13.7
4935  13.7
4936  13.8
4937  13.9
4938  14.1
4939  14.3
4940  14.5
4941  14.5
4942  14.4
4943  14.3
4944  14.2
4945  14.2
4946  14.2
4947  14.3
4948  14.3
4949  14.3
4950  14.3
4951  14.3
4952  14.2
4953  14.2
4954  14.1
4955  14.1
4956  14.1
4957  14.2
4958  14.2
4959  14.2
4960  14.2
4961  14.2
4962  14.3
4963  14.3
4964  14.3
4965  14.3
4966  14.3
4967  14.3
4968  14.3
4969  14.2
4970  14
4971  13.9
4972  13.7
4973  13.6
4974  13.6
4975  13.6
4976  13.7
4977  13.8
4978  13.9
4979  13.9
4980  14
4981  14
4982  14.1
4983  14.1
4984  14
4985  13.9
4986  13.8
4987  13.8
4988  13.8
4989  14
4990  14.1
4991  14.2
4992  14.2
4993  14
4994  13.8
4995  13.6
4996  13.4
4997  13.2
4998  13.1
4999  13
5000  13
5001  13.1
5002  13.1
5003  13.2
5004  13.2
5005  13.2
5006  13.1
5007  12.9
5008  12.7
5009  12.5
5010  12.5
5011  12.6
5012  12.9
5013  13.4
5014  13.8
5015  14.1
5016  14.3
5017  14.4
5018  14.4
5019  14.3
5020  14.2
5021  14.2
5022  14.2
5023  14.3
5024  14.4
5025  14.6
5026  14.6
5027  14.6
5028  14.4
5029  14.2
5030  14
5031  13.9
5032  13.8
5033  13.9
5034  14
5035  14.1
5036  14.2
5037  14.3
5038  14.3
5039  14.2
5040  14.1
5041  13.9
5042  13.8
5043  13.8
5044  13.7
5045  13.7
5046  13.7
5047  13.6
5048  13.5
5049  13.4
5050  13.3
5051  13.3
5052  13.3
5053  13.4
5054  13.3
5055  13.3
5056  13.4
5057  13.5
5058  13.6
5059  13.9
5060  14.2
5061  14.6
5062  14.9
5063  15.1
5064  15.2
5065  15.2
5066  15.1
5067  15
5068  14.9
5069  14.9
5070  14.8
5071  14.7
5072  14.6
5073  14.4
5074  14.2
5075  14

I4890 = 1.1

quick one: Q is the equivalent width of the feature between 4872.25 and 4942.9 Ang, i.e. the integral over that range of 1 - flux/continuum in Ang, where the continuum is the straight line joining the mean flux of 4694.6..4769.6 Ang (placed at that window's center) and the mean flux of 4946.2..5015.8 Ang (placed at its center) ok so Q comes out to -3.1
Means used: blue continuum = 12.1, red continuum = 13.8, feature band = 13.9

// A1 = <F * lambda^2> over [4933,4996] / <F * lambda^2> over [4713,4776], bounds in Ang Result 1.26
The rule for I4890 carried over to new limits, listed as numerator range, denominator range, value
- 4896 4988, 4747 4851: 1.08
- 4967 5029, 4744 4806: 1.11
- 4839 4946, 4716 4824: 1.11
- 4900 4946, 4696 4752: 1.15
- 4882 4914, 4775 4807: 1.12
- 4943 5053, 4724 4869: 1.08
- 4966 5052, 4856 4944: 1.01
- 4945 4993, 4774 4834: 1.09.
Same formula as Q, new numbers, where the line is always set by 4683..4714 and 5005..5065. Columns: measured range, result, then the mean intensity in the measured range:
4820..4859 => -3.9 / 14.1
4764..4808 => 0.5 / 12.4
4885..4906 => -1.3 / 14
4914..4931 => -0.6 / 13.8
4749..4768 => 0.6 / 12.1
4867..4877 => 0.1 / 13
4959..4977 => -0.7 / 14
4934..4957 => -1.3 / 14.2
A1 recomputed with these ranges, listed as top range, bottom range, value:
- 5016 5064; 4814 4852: 1.08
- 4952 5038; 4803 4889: 1.10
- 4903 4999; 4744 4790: 1.24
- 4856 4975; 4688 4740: 1.24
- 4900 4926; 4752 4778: 1.21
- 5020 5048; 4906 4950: 1.05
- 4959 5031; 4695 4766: 1.27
